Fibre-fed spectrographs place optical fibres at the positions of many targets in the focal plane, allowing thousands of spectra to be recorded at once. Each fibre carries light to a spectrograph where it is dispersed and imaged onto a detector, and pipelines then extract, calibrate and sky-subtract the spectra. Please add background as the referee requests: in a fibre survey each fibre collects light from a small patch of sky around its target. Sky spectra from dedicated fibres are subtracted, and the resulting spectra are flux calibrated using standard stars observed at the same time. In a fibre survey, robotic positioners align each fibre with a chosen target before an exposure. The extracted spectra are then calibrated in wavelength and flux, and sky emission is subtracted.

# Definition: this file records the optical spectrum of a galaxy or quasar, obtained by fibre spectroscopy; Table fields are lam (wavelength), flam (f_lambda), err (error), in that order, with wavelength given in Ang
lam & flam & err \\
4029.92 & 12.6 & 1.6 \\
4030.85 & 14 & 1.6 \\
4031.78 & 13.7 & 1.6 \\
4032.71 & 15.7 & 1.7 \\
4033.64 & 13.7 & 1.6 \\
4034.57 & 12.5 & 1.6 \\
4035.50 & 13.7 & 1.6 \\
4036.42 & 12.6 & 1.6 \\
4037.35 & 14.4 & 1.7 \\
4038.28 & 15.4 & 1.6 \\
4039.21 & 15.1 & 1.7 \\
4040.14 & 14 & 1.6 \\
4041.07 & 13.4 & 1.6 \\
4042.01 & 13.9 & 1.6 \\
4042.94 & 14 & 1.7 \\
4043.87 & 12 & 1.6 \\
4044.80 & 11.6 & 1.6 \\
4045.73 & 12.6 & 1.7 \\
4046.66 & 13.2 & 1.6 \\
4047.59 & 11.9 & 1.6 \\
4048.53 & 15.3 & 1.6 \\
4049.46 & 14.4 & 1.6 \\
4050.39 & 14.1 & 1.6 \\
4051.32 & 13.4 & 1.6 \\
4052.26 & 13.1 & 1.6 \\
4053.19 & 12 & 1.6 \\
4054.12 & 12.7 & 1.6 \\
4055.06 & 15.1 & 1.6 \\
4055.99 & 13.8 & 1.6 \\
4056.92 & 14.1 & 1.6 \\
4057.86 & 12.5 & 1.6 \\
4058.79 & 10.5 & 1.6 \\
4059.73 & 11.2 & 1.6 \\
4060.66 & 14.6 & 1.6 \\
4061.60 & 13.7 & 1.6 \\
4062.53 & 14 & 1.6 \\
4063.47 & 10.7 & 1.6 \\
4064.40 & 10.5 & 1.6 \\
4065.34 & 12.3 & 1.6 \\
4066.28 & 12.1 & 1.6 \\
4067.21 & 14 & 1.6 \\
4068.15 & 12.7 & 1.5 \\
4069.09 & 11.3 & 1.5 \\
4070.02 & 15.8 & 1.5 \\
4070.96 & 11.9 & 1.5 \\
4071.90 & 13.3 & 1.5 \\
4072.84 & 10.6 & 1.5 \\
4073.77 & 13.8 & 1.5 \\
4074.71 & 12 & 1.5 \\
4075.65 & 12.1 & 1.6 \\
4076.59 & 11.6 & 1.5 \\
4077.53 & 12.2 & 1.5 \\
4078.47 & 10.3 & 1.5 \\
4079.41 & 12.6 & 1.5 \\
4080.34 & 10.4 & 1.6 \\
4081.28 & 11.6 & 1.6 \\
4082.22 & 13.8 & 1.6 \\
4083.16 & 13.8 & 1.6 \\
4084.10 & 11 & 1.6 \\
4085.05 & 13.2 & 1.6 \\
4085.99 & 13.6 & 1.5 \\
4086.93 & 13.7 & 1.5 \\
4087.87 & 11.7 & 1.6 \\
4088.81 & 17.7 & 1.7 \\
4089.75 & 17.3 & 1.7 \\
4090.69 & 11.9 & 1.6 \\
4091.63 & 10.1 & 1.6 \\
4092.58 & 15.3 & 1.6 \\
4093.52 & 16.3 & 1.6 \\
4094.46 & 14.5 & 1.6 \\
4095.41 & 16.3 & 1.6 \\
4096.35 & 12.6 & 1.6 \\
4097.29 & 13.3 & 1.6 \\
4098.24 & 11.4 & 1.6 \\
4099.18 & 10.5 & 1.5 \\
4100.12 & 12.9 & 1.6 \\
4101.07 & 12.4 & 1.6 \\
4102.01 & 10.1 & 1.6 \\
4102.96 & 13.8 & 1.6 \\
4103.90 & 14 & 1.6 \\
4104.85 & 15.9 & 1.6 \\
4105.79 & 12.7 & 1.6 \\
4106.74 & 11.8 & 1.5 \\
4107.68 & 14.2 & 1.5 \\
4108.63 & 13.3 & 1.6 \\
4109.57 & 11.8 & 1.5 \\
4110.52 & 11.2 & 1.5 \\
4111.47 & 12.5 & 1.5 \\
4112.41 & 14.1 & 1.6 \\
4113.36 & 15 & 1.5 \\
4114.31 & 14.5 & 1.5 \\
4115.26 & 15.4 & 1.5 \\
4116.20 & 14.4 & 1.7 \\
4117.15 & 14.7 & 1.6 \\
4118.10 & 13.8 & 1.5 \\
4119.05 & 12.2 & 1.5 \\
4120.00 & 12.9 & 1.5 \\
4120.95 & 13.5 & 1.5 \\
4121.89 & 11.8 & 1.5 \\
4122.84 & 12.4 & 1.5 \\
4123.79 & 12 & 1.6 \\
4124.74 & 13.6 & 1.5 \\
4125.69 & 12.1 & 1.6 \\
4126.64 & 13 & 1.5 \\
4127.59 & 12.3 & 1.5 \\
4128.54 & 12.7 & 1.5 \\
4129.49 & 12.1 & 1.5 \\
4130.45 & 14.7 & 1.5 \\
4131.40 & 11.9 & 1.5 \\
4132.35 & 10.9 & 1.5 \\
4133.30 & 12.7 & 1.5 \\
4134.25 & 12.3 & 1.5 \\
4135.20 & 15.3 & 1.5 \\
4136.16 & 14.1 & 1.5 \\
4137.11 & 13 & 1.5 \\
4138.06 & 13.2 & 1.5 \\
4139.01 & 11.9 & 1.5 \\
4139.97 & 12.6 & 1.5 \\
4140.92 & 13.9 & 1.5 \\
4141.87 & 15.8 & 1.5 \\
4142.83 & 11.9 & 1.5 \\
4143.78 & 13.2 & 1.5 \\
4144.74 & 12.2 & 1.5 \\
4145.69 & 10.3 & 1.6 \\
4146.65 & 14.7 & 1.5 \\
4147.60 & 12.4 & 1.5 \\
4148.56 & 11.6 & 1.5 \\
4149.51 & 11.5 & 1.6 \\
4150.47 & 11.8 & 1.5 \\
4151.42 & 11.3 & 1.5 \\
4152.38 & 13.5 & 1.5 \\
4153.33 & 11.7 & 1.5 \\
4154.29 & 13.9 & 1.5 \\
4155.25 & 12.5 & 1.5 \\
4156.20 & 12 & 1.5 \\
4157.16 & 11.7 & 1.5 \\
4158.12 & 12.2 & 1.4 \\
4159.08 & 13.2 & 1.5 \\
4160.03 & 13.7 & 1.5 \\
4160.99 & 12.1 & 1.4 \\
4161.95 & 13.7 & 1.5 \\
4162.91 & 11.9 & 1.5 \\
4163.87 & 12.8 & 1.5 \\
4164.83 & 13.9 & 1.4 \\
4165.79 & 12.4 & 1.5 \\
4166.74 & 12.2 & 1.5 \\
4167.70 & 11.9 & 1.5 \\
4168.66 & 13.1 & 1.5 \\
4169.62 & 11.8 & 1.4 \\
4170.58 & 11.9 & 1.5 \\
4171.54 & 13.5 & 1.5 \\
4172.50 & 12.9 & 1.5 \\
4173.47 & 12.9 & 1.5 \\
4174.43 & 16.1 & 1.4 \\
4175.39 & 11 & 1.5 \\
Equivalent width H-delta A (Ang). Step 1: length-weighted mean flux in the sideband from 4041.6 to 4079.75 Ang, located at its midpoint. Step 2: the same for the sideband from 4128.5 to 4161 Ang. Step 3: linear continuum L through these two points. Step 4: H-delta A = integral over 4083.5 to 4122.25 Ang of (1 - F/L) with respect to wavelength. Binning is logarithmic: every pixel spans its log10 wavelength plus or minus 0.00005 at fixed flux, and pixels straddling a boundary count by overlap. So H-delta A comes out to -2.03 Ang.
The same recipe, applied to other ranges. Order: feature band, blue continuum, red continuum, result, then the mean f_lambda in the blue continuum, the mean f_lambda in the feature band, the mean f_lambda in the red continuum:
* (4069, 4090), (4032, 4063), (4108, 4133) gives 0.7 Ang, 13.5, 12.8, 13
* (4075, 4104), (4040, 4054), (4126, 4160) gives 0.1 Ang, 13.2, 12.9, 12.7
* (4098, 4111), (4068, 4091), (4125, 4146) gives 0.2 Ang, 12.8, 12.6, 12.8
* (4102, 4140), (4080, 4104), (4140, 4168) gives -0.6 Ang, 13.2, 13.1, 12.6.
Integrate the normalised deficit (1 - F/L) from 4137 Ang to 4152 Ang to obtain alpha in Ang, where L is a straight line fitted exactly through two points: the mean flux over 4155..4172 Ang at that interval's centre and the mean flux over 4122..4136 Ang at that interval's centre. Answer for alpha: 0.1 Ang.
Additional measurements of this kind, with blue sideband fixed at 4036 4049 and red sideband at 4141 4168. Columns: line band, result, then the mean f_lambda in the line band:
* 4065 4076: 0.5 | 12.7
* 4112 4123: -0.7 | 13.8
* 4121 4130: 0.2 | 12.5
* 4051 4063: 0.2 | 13.1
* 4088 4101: -0.7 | 13.8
